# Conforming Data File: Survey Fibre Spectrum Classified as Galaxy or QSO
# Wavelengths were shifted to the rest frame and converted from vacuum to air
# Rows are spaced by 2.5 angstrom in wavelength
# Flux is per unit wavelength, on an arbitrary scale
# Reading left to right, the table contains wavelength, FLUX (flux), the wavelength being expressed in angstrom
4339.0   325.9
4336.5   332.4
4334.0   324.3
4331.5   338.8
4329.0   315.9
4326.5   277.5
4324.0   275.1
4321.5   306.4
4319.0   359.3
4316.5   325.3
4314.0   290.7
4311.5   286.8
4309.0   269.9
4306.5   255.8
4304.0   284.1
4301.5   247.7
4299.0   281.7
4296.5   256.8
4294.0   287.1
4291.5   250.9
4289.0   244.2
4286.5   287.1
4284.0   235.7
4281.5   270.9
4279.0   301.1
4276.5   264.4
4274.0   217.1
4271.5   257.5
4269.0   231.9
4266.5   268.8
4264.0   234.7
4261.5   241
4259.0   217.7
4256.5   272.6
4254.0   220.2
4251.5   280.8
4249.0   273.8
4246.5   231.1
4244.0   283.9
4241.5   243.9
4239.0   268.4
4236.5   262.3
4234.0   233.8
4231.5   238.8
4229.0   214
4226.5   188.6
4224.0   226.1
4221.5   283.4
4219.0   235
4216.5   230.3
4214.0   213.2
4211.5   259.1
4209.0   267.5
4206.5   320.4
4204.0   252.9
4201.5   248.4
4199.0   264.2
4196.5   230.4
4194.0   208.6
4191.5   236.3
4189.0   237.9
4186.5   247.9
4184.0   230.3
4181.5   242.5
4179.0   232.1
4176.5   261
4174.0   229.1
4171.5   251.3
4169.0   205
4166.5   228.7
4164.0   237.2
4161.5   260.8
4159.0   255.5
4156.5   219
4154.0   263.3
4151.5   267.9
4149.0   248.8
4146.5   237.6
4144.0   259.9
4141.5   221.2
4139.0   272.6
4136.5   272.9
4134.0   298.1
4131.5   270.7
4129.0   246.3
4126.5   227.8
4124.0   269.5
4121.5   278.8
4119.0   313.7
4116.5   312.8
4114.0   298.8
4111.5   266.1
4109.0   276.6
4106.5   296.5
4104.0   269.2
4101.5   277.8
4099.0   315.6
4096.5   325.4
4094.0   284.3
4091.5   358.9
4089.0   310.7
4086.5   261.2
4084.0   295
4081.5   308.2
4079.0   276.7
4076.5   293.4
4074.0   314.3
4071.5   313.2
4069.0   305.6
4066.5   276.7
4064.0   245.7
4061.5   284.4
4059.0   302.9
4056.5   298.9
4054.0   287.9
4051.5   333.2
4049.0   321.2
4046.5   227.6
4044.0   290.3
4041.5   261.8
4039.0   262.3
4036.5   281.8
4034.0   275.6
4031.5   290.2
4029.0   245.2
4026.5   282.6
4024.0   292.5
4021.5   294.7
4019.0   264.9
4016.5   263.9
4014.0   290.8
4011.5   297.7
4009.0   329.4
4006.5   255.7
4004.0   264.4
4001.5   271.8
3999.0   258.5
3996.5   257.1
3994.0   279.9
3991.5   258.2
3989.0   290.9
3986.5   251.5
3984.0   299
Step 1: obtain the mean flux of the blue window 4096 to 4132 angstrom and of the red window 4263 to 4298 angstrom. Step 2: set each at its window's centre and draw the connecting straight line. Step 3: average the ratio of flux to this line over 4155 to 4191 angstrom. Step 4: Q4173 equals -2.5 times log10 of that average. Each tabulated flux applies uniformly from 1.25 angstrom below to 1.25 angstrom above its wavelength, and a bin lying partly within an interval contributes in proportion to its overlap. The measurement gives 0.15 mag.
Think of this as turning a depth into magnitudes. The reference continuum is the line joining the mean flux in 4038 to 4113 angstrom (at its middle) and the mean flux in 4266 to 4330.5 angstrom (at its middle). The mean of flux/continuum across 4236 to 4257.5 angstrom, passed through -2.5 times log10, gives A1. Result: 0.08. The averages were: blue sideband 292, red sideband 275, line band 259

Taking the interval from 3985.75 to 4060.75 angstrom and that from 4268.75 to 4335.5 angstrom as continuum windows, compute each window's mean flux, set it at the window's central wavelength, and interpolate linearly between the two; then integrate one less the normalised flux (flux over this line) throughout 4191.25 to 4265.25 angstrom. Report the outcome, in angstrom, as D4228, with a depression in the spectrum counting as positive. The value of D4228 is 8.97 angstrom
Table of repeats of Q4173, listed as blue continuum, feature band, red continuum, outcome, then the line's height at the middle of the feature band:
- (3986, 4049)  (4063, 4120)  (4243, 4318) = -0.09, 271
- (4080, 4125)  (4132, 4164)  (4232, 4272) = 0.11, 282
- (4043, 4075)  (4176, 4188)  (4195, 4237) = 0.06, 255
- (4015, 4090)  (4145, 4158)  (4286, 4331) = 0.15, 285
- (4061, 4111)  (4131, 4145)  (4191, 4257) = 0.04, 277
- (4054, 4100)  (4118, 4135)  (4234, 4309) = 0.06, 288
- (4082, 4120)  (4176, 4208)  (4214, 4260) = 0.06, 262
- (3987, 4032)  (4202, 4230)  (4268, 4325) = 0.12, 274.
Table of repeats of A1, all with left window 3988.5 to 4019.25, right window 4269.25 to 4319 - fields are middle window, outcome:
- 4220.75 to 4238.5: 0.16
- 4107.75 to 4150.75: 0.02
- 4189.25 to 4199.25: 0.17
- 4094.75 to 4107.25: -0.09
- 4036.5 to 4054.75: -0.03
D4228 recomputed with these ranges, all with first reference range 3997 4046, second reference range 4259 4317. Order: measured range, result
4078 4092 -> -1.3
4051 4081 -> -2.1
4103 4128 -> -0.8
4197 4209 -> -0.1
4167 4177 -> 1.3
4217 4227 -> 1.1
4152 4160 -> 0.7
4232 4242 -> 0.5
